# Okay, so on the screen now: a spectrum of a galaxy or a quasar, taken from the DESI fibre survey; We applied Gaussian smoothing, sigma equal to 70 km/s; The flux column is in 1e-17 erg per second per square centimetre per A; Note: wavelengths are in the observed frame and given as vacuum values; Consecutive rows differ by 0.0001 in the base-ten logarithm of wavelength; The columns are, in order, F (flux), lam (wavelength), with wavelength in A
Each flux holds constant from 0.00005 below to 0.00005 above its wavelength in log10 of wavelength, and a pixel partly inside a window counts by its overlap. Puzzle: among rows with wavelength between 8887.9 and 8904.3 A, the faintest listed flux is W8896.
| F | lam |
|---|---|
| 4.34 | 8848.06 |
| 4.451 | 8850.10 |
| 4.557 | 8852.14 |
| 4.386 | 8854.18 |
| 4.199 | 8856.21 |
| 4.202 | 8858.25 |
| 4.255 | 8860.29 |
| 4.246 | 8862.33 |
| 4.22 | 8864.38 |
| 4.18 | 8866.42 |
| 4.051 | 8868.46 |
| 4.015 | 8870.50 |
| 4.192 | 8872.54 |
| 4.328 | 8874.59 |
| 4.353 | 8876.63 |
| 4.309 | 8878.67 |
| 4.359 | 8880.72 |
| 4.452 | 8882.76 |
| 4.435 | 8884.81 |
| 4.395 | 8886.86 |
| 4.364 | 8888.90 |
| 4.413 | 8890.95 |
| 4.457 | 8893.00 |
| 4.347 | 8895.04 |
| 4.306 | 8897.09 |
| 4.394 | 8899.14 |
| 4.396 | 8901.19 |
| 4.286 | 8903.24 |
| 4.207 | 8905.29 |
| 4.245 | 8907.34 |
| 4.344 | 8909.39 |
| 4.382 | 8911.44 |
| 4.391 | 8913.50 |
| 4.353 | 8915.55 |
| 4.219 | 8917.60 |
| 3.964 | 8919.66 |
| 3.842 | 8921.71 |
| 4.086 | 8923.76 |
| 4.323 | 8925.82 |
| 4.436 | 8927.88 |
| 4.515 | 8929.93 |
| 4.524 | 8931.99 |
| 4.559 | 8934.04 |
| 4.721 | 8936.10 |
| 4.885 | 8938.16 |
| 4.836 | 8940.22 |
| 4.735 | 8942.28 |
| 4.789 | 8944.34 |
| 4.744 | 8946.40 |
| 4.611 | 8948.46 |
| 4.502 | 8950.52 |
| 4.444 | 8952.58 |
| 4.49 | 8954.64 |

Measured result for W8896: 4.286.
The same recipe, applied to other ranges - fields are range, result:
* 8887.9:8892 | 4.364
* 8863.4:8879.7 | 4.015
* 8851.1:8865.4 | 4.199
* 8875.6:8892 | 4.309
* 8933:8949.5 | 4.559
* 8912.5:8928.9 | 3.842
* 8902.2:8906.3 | 4.207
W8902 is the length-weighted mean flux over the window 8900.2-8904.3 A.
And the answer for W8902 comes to 4.34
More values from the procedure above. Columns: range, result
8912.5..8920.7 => 4.23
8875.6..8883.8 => 4.37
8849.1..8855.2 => 4.47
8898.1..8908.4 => 4.31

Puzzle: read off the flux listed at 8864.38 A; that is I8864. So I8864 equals 4.22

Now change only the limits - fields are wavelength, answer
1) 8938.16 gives 4.885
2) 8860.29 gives 4.255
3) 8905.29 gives 4.207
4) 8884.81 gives 4.435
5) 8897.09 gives 4.306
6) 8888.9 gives 4.364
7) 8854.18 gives 4.386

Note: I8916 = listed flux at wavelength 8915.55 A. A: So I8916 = 4.353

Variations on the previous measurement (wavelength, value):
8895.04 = 4.347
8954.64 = 4.49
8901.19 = 4.396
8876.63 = 4.353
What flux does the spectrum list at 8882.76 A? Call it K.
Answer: 4.452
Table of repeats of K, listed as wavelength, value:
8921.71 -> 3.842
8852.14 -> 4.557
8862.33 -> 4.246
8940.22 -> 4.836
